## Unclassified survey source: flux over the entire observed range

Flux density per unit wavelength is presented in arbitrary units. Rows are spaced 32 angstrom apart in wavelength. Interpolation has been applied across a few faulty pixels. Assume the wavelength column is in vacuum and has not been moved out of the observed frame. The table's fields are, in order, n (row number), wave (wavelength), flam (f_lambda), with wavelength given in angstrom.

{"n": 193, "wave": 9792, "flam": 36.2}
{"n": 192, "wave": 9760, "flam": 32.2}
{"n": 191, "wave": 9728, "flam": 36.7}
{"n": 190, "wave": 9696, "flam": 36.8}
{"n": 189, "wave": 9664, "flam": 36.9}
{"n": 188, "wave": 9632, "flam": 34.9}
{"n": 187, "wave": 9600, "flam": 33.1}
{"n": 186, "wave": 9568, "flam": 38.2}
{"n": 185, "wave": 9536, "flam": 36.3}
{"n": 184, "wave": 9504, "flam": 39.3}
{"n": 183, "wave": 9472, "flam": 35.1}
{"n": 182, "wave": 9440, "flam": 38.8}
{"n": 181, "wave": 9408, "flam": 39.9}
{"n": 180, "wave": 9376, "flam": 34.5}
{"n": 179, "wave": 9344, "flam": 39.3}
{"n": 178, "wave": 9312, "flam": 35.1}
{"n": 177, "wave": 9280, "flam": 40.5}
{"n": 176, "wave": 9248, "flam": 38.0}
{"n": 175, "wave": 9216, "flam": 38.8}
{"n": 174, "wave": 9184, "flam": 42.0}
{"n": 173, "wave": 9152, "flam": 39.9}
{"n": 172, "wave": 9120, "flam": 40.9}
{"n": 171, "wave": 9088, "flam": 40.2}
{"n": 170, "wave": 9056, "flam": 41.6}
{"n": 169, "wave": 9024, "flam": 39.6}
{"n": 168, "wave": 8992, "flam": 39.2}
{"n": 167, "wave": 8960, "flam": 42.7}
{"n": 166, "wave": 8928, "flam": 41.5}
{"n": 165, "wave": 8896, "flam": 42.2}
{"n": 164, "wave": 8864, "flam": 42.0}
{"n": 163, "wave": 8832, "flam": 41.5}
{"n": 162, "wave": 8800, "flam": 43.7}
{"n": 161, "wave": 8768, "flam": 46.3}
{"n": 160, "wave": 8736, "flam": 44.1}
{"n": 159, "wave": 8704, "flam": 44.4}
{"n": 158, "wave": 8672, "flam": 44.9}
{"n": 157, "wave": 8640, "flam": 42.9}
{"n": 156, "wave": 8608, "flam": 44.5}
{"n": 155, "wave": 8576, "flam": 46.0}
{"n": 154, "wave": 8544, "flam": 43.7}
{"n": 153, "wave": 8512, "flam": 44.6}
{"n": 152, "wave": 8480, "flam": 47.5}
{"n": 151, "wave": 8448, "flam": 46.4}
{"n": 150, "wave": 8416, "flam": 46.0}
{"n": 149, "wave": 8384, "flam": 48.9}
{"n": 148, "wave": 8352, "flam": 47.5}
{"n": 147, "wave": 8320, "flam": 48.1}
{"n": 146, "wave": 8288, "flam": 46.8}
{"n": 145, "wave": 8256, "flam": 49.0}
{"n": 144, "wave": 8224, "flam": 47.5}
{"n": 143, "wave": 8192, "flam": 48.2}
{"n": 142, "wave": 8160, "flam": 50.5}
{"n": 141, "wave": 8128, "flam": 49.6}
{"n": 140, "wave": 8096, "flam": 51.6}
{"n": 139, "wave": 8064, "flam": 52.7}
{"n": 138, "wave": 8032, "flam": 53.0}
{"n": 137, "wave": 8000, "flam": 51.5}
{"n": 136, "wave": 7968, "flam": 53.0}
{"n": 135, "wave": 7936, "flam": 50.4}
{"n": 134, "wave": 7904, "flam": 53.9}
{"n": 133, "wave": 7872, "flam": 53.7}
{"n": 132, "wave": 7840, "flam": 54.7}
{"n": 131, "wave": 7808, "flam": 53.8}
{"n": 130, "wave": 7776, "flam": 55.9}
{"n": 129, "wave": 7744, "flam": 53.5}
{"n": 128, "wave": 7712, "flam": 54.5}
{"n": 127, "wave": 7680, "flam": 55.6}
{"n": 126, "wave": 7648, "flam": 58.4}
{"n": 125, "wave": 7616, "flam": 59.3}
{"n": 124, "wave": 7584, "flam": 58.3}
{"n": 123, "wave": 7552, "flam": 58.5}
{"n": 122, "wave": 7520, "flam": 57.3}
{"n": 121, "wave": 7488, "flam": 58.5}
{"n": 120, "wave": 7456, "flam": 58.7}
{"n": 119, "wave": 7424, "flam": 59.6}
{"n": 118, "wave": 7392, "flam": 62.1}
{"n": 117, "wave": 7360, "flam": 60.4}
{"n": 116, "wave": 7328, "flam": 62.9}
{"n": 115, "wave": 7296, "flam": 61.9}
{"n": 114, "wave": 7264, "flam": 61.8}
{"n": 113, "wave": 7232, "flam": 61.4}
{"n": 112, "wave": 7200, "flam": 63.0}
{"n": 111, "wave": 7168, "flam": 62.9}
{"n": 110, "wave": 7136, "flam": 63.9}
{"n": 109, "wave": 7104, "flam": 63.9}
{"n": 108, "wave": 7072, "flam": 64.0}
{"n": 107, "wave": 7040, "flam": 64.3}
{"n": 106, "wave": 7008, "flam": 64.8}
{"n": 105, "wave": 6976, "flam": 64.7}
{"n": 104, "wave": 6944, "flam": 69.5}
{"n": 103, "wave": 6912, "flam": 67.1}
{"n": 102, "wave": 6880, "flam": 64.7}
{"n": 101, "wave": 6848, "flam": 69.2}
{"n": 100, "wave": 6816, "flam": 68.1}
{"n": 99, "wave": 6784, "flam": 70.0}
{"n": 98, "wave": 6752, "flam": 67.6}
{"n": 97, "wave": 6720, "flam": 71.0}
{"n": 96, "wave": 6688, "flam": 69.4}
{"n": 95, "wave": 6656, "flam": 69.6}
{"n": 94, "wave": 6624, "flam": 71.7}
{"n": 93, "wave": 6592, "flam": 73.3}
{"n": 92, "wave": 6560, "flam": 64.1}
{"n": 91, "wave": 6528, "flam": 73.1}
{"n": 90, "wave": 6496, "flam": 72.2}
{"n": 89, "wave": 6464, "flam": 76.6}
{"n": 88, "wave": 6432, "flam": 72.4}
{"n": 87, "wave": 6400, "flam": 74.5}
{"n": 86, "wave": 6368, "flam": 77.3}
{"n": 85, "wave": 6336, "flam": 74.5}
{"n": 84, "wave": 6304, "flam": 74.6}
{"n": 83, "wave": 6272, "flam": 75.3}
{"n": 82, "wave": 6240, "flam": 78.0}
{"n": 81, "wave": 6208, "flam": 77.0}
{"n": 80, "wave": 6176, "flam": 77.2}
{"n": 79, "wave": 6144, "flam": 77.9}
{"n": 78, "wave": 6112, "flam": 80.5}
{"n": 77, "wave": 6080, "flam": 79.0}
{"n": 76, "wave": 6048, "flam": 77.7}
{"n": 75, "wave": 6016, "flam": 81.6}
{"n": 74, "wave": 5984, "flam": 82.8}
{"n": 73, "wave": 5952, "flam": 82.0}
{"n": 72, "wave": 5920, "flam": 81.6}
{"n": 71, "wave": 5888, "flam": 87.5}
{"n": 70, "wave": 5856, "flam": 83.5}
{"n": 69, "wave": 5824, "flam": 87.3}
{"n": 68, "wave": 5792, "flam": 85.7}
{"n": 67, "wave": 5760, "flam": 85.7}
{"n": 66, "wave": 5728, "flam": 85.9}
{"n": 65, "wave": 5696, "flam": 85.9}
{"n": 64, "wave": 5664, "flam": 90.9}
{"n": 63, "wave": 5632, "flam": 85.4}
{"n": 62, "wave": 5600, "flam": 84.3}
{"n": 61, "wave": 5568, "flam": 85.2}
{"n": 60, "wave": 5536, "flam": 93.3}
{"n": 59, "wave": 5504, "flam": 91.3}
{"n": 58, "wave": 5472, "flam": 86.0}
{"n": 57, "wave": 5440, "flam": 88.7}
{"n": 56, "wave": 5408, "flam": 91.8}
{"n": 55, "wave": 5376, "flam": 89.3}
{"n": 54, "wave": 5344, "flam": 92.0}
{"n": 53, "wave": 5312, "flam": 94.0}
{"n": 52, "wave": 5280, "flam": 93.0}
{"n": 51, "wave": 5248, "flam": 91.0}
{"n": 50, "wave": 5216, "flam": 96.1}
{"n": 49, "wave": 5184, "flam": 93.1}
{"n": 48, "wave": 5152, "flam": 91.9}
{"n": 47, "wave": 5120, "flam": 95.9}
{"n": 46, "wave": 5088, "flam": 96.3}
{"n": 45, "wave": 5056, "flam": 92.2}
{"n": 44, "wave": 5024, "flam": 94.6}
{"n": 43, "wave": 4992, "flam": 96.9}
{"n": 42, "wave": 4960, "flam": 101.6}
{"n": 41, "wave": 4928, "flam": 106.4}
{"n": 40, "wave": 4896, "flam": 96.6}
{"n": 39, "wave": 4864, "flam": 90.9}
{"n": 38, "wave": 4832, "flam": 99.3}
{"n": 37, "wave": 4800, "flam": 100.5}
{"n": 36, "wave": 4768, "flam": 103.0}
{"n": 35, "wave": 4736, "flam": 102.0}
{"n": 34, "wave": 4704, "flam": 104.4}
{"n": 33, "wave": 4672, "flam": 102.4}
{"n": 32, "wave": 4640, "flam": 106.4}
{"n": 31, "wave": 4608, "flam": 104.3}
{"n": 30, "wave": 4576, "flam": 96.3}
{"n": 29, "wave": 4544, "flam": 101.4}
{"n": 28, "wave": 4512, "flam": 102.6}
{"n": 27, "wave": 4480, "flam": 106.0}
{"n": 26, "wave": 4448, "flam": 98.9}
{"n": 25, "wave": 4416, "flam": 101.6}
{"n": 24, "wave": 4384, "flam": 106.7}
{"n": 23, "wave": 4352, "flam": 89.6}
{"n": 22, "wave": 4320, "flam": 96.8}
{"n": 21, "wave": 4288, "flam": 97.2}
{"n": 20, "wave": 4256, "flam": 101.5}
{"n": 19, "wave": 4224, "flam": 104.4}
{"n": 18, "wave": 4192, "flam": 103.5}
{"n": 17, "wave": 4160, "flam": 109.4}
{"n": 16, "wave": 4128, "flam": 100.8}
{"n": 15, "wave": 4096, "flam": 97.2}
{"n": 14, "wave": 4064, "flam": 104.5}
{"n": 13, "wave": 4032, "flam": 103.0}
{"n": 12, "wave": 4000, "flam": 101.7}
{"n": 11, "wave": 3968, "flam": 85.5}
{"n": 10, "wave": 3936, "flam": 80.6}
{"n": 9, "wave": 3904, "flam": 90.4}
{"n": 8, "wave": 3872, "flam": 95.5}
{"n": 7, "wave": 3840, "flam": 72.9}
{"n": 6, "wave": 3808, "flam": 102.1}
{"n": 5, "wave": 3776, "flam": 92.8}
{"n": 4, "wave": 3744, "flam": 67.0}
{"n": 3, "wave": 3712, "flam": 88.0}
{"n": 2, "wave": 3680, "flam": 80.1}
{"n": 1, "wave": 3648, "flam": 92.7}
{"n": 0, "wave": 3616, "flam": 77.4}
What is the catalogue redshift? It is 0.00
